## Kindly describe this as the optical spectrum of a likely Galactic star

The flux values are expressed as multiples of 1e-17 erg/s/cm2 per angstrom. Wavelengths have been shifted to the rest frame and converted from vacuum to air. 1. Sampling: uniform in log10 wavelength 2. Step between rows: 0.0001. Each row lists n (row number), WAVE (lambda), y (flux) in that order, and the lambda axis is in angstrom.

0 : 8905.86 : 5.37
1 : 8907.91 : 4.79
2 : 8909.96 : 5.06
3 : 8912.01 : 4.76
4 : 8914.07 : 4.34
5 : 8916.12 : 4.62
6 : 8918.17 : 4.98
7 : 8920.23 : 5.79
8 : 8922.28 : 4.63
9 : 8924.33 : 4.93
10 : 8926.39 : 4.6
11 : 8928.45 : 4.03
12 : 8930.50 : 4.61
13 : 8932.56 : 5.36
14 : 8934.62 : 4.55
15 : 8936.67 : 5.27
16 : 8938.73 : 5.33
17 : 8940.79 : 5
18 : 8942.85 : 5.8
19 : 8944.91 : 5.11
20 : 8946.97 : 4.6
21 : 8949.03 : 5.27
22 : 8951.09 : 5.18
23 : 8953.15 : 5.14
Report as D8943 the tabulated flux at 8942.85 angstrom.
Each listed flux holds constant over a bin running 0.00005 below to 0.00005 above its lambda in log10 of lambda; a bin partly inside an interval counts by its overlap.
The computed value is 5.8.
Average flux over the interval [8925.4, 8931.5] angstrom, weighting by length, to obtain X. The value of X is 4.41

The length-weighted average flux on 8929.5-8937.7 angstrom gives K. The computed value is 4.95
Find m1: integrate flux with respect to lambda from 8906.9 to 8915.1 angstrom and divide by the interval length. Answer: 4.74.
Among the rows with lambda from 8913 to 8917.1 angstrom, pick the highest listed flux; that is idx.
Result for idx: 4.62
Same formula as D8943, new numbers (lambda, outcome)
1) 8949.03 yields 5.27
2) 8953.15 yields 5.14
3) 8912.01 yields 4.76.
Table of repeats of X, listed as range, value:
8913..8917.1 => 4.48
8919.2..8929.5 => 4.8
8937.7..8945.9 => 5.31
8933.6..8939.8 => 5.05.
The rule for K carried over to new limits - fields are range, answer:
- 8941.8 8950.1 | 5.19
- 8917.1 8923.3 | 5.13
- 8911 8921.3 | 4.9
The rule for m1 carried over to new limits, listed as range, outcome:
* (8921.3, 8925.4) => 4.78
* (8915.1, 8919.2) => 4.8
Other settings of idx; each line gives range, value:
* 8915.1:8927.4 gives 5.79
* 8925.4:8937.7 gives 5.36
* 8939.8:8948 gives 5.8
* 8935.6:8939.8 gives 5.33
